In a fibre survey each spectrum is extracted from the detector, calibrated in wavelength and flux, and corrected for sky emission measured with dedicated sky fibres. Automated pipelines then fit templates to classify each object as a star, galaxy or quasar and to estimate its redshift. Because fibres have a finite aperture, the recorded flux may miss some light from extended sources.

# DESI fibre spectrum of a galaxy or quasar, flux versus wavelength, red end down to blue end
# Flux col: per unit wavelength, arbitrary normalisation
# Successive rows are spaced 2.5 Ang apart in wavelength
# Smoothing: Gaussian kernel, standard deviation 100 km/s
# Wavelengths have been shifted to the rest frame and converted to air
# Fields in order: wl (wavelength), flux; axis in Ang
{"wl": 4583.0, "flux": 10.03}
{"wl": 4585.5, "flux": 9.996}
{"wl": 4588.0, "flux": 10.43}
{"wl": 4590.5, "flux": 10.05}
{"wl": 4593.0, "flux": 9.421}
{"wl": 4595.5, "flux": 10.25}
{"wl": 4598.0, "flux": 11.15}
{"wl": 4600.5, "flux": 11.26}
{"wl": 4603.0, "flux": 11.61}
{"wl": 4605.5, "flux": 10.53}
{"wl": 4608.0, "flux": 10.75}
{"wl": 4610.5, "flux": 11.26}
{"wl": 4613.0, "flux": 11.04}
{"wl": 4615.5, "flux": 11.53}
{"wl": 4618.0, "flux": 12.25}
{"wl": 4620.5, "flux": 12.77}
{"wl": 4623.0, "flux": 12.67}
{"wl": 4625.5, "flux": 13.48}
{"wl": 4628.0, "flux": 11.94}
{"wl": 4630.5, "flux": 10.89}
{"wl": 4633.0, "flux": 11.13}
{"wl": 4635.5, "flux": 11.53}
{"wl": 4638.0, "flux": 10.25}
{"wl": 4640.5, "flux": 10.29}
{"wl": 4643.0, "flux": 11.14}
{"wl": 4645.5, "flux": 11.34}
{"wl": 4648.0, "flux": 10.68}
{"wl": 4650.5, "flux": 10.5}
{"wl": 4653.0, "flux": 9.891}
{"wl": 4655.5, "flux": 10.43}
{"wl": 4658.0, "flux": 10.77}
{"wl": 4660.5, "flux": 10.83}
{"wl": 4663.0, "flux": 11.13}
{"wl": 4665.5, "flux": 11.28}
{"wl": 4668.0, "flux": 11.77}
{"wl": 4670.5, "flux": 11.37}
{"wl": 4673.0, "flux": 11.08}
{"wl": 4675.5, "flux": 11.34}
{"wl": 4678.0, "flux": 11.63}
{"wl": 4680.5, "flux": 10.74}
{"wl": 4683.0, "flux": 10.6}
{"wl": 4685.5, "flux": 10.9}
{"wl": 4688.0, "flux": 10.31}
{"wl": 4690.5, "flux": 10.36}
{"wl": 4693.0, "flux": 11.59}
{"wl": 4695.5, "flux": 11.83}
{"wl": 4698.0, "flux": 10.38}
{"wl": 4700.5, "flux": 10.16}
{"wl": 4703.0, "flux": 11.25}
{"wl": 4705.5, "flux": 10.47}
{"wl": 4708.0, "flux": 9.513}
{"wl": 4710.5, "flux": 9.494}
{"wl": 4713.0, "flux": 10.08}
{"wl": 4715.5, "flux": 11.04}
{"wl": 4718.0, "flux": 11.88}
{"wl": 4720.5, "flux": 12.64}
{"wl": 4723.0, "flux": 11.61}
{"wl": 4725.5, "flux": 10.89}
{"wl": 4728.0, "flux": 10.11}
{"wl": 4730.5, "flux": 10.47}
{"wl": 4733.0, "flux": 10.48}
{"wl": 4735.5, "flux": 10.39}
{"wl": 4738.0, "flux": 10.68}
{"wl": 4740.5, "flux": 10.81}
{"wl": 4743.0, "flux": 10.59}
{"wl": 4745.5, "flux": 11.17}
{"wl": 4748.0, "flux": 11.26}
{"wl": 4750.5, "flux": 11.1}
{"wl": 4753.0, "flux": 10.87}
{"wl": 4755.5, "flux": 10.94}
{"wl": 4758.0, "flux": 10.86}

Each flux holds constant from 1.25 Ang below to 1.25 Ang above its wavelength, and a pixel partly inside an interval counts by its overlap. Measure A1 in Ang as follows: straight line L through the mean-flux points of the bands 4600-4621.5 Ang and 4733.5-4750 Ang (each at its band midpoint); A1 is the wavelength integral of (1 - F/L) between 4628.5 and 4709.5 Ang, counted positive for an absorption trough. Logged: 2.2 Ang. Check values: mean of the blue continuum 11.4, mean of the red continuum 10.8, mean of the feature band 10.9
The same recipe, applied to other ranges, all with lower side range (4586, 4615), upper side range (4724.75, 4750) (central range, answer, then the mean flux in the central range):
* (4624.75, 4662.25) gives -1.0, 11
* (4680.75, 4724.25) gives -0.5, 10.8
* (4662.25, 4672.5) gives -0.6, 11.4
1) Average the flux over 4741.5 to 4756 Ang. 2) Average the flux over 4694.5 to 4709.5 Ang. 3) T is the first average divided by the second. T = 1.04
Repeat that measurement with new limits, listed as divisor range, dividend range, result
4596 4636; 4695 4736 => 0.93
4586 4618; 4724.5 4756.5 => 0.99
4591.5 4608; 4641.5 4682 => 1.03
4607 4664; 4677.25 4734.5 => 0.96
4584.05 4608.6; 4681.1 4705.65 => 1.02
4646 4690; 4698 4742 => 0.98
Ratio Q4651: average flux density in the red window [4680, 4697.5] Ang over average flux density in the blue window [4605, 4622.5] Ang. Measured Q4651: 0.9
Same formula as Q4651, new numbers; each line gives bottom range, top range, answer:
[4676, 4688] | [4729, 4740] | 0.96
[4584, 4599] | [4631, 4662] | 1.05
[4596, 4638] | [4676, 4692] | 0.94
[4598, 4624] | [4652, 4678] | 0.96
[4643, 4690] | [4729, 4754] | 0.99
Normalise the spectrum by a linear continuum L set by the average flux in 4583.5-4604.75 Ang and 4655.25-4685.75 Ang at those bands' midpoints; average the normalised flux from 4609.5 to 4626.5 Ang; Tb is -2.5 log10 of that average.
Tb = -0.14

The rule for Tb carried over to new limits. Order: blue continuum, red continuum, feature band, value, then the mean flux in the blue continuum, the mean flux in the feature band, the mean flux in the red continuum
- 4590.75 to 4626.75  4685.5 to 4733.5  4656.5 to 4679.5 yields -0.02 mag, 11.4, 11.2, 10.8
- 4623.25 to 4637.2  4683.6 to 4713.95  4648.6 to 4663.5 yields 0.08 mag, 11.8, 10.6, 10.5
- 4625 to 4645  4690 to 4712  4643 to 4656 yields 0.05 mag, 11.3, 10.6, 10.6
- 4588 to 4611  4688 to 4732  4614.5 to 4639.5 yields -0.11 mag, 10.7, 11.8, 10.8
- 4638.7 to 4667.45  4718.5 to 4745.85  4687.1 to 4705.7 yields 0.00 mag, 10.8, 10.8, 10.9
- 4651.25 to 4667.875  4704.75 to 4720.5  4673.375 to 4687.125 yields -0.03 mag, 10.8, 11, 10.6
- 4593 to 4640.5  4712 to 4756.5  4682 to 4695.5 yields 0.03 mag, 11.4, 10.9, 10.9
